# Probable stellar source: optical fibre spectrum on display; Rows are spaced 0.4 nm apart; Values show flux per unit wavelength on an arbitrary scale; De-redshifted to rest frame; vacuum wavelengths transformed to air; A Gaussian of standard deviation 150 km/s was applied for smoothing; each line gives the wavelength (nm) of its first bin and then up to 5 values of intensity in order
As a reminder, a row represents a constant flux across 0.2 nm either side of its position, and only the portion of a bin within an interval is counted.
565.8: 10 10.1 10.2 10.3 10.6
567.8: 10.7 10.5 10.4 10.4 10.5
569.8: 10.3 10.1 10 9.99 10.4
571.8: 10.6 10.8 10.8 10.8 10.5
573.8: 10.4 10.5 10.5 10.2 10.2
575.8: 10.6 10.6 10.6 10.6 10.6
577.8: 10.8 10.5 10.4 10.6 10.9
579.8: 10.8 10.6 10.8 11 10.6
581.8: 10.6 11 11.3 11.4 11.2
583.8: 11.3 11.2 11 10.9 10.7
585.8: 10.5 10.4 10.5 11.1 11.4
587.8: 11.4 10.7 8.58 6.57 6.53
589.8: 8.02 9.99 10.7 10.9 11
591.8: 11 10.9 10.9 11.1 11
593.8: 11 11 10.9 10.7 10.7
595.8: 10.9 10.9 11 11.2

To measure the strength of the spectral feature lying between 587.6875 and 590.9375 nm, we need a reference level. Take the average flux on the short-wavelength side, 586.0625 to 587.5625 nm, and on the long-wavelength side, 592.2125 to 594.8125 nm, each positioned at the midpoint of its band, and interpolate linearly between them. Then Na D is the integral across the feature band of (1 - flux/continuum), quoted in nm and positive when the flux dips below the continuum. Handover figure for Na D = 0.54 nm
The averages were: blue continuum 10.9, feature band 9.08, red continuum 11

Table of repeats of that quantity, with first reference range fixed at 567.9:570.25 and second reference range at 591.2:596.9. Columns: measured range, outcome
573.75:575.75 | 0.03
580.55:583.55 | -0.09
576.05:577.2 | 0.00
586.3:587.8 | -0.03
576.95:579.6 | -0.01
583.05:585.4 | -0.08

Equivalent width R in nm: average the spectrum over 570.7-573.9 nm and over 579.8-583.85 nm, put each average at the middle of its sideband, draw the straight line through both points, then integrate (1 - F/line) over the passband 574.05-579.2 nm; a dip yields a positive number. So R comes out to 0.099 nm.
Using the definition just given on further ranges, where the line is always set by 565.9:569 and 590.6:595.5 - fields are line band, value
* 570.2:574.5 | 0.011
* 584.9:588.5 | 0.003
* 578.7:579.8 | -0.010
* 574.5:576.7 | 0.024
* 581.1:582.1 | 0.000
